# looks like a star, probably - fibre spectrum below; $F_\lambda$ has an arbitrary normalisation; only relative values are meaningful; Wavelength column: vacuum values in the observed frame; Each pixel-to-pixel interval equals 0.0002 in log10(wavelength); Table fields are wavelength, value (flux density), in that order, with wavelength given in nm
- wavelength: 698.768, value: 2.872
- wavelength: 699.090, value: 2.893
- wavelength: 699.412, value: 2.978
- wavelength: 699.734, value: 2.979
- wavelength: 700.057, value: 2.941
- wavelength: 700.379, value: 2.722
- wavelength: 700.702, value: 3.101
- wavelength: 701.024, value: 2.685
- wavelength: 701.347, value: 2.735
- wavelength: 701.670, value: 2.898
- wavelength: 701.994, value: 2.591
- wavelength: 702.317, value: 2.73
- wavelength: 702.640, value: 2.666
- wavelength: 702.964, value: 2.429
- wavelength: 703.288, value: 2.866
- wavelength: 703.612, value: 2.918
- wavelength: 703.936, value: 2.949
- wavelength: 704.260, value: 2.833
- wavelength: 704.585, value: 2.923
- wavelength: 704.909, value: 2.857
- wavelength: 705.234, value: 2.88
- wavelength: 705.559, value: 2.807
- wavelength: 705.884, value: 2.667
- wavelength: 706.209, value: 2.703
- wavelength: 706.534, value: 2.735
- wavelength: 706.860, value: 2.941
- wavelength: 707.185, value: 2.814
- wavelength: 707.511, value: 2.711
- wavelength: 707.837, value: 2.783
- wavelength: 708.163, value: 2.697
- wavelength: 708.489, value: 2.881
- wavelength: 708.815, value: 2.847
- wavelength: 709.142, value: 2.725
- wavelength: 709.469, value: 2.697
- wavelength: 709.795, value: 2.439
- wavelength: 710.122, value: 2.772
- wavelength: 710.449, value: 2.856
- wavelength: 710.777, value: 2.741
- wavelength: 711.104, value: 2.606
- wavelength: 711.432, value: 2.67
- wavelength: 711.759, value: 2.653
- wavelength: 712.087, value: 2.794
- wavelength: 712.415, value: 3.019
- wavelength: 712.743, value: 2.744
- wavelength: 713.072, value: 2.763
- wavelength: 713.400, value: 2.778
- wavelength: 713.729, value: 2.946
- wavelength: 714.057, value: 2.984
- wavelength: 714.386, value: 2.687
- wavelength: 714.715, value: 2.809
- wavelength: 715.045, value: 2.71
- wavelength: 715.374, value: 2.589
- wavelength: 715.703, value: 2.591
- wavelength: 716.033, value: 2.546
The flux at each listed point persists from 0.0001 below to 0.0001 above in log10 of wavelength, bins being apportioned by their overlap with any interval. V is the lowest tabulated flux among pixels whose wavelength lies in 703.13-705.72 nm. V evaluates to 2.807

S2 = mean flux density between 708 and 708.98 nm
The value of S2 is 2.81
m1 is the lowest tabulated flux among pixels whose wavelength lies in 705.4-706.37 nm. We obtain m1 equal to 2.667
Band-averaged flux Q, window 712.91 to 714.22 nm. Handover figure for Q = 2.87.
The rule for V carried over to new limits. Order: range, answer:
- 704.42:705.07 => 2.857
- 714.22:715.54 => 2.589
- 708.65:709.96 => 2.439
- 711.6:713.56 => 2.653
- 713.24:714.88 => 2.687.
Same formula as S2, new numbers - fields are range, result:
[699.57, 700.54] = 2.88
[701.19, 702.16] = 2.74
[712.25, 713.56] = 2.83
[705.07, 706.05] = 2.78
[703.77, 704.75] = 2.9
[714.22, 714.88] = 2.75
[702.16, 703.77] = 2.72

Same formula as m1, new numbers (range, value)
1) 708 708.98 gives 2.697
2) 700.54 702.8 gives 2.591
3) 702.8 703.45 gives 2.429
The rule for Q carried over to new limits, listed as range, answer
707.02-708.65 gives 2.78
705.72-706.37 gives 2.69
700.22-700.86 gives 2.91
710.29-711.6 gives 2.72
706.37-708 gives 2.8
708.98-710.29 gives 2.66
